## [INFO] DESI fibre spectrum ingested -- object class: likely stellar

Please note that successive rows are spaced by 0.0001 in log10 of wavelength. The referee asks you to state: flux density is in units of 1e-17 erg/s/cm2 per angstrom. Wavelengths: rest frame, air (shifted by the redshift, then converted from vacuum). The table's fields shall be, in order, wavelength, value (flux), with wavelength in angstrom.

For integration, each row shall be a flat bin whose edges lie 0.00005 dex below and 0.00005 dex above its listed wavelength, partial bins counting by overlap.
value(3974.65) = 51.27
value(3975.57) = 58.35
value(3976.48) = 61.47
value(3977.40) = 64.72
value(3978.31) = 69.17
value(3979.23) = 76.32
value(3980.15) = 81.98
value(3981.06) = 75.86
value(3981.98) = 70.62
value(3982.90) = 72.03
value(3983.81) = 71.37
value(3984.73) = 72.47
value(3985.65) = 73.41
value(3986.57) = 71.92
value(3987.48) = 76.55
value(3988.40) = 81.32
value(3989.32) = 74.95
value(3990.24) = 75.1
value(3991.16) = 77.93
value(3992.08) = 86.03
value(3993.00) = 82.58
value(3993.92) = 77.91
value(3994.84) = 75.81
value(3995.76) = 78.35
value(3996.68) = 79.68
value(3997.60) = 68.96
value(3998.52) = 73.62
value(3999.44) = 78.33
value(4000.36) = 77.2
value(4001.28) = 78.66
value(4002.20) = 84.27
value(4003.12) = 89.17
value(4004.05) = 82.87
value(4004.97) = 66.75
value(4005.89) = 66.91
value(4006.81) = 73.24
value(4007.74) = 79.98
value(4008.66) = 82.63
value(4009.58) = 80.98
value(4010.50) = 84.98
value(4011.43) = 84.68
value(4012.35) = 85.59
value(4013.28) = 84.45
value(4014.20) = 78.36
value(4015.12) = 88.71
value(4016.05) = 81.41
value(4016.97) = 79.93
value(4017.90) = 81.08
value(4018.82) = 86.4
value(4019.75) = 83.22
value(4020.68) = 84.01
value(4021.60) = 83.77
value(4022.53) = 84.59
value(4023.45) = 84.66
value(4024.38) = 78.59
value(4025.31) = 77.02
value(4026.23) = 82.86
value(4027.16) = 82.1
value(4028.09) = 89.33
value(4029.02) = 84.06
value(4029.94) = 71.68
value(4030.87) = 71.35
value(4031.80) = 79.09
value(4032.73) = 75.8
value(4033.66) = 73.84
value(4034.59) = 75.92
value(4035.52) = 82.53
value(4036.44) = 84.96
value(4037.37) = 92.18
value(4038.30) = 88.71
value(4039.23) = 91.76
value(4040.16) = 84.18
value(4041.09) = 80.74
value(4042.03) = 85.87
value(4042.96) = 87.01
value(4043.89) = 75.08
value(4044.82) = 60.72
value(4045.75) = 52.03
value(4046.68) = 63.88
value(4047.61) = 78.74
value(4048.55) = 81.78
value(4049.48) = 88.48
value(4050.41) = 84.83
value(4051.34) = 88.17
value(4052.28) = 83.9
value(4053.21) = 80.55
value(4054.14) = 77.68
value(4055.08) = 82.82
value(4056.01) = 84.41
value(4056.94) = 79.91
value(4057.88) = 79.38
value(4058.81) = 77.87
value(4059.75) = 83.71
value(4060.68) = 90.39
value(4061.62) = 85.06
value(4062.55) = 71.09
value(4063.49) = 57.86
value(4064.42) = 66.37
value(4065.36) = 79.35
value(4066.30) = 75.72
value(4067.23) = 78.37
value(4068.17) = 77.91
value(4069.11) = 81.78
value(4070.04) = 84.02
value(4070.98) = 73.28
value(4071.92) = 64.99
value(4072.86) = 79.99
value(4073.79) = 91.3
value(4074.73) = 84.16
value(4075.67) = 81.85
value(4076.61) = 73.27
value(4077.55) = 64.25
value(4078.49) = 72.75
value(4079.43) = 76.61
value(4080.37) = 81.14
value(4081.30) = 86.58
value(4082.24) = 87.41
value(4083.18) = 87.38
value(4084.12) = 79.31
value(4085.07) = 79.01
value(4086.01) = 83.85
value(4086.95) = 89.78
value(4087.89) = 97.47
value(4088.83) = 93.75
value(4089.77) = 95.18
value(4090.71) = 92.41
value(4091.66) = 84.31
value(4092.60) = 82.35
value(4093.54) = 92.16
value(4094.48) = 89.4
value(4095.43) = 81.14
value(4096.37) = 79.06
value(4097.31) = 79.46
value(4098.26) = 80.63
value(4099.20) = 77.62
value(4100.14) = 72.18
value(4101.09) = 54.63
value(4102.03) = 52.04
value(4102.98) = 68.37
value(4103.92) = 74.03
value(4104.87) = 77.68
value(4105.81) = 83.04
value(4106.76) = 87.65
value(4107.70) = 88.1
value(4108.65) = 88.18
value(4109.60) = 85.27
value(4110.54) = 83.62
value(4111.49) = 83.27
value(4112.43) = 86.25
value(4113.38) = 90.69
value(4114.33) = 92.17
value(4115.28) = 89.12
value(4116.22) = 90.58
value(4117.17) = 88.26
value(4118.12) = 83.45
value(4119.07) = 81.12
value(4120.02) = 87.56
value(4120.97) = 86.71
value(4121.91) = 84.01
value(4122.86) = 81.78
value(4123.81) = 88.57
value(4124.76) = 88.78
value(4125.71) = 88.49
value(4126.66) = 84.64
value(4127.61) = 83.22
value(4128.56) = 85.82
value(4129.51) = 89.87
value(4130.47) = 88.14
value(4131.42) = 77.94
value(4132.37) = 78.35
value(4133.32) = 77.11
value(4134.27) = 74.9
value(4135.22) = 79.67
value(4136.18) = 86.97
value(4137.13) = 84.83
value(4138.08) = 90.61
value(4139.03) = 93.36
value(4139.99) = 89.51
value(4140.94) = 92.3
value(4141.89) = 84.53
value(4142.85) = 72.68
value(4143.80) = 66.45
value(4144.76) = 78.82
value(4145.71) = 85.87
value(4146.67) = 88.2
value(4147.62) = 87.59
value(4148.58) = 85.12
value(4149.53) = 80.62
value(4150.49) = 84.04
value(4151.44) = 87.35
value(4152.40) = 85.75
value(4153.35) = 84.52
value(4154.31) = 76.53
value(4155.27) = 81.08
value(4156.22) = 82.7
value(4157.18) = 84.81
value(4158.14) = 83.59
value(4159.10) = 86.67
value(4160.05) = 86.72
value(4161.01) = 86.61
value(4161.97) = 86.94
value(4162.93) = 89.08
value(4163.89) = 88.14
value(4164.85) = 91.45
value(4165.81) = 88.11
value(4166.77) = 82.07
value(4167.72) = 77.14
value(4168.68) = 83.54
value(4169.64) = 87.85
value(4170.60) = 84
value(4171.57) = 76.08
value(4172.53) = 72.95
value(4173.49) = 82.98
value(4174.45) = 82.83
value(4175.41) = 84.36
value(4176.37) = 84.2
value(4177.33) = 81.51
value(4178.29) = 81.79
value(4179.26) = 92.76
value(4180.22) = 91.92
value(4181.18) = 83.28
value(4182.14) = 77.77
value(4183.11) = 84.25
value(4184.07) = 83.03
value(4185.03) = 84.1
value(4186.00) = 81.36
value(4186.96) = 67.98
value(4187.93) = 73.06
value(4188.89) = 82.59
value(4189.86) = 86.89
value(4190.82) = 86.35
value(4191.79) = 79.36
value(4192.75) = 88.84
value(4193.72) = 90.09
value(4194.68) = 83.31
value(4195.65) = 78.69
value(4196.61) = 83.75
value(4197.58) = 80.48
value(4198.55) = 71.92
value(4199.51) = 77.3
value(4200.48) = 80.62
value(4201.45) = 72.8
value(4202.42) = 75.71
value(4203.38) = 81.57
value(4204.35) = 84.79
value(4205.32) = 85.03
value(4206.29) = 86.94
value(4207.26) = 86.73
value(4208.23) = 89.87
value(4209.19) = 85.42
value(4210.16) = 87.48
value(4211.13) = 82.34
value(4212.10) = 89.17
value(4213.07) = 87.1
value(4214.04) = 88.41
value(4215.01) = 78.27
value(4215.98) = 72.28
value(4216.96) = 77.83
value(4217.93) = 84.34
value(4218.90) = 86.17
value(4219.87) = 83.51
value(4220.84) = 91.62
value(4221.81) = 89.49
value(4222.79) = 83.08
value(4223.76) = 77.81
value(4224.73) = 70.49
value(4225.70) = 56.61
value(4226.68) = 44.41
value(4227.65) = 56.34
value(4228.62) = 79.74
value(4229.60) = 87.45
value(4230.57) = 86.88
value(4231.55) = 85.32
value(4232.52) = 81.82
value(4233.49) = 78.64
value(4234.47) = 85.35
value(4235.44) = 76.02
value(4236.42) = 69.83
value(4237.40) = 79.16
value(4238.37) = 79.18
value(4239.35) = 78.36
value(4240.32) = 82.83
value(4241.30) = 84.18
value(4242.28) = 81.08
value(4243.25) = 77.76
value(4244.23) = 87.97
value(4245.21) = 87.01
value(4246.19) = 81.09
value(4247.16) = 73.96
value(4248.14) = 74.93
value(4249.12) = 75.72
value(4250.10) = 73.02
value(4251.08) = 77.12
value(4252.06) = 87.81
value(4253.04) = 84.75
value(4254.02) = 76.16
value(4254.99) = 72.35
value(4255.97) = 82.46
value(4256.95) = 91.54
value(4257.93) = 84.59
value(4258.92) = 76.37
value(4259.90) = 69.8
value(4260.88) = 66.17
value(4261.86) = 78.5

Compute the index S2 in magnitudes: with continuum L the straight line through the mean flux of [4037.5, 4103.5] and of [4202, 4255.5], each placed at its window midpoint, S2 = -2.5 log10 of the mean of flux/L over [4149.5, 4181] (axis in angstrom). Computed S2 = -0.06 mag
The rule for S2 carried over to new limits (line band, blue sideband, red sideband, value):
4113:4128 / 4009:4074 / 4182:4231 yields -0.08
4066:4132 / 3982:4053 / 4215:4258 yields -0.04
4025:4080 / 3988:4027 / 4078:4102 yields 0.03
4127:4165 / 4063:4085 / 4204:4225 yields -0.04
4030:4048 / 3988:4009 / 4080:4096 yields 0.06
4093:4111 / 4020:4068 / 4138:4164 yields 0.05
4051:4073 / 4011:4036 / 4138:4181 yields 0.05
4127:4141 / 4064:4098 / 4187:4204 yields -0.04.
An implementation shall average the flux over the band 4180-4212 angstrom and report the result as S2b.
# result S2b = 82.3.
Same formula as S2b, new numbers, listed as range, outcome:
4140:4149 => 82.7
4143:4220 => 83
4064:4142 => 82.6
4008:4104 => 80.4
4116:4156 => 84.1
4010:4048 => 80.6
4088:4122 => 83.1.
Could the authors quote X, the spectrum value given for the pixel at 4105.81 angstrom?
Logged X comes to 83.04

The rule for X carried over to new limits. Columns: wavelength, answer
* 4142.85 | 72.68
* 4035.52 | 82.53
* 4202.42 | 75.71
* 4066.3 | 75.72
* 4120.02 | 87.56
